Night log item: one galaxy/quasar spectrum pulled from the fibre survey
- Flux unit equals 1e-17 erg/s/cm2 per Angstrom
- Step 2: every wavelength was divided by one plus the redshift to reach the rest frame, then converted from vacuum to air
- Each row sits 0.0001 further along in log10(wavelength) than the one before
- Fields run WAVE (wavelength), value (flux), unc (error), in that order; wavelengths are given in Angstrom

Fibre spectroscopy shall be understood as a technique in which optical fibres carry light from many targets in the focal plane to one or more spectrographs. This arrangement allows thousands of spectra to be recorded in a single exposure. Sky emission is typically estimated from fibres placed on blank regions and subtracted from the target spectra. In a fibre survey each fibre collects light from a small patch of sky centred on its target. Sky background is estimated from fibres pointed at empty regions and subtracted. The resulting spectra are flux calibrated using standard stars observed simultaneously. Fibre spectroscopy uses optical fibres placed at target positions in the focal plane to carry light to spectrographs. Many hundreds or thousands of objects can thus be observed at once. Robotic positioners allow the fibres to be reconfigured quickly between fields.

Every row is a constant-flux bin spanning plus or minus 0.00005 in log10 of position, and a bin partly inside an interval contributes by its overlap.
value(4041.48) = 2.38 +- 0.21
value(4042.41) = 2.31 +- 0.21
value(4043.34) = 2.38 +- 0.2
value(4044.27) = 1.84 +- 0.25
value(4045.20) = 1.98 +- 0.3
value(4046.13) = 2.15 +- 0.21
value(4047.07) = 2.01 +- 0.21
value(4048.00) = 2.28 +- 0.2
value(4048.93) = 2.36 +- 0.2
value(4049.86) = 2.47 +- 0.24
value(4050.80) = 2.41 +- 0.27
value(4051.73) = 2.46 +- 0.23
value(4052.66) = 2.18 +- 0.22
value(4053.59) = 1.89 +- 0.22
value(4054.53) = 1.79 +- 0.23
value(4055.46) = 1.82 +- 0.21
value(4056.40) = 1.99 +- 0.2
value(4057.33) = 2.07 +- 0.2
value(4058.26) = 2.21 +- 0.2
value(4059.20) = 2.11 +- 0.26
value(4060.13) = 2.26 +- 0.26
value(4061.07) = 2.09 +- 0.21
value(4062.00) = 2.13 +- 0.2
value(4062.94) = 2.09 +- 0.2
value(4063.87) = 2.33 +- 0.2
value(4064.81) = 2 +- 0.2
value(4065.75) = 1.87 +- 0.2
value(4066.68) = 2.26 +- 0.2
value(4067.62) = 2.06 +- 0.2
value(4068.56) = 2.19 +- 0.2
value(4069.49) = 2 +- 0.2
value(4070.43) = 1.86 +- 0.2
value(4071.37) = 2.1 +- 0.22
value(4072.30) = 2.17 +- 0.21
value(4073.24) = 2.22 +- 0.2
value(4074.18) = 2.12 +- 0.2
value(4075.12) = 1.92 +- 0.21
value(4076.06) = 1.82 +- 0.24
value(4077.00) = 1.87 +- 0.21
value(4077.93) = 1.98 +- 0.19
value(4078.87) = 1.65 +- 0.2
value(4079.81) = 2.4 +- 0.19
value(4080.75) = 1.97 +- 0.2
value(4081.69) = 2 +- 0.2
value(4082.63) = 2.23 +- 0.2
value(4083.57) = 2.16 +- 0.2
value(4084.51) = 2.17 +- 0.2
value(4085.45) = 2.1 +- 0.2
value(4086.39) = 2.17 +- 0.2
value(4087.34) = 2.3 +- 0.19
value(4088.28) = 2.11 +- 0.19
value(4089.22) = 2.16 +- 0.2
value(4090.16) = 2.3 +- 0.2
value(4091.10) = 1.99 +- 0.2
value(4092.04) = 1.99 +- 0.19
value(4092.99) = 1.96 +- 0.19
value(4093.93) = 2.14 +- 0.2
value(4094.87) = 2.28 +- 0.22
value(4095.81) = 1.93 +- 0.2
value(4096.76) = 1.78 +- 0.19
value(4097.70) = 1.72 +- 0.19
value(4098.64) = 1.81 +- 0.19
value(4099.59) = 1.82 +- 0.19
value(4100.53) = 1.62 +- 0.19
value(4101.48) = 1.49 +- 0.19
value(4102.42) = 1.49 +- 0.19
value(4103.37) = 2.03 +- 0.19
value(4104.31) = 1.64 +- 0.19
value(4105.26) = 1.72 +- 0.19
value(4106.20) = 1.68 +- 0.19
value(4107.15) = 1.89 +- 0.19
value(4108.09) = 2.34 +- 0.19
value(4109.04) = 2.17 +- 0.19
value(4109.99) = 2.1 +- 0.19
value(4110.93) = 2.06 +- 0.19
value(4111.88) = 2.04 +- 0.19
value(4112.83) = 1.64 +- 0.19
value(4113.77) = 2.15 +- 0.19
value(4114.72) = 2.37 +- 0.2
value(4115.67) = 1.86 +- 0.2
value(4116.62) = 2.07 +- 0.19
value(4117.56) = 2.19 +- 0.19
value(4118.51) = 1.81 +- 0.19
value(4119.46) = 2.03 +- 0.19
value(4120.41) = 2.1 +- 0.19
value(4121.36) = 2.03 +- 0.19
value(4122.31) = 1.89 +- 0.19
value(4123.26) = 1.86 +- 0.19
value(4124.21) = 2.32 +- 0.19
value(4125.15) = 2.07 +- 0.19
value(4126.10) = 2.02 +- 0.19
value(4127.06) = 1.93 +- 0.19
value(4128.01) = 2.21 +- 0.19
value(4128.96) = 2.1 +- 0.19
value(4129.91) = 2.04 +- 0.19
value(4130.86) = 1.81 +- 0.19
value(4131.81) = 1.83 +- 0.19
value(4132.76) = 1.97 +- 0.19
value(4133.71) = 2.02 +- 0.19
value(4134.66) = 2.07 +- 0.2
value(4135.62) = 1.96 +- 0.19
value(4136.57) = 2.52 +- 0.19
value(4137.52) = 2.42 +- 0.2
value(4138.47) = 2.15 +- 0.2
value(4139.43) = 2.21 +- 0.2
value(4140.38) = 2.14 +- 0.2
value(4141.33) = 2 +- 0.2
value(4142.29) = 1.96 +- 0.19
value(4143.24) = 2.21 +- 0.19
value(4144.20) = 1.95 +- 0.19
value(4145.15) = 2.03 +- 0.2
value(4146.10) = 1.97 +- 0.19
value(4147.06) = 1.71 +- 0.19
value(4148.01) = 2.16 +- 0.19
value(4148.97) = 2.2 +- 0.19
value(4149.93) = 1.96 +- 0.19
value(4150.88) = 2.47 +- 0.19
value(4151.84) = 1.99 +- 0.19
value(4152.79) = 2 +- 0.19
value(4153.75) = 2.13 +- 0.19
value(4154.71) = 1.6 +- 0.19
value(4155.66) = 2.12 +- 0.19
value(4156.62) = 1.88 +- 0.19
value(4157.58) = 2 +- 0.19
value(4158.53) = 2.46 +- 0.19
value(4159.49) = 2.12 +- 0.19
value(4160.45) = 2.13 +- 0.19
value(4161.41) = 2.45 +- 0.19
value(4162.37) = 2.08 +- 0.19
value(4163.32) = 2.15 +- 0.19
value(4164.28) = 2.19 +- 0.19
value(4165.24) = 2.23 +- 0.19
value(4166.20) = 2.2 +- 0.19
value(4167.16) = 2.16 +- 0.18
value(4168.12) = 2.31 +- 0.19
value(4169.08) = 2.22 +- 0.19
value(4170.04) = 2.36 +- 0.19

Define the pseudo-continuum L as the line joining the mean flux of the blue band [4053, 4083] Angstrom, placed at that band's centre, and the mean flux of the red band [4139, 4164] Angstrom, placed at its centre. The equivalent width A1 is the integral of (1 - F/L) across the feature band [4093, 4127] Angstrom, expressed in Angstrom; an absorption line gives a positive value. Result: 1.9 Angstrom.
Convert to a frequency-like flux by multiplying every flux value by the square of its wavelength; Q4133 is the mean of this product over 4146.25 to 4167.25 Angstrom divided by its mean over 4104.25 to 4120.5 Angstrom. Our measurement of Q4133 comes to 1.1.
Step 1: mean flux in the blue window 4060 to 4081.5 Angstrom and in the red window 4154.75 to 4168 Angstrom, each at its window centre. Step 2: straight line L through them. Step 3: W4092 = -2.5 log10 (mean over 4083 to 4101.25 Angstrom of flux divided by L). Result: 0.03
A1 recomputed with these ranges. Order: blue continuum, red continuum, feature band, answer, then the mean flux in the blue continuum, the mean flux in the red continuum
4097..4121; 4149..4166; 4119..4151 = -0.6 Angstrom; 1.91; 2.12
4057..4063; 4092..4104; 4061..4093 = -1.2 Angstrom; 2.14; 1.84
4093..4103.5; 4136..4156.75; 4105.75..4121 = -1.0 Angstrom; 1.83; 2.08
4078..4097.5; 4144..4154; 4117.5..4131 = 0.2 Angstrom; 2.08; 2.05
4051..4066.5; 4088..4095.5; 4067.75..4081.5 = 0.5 Angstrom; 2.09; 2.11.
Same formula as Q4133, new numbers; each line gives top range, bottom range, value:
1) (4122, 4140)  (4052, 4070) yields 1.04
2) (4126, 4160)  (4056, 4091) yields 1.02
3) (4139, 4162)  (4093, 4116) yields 1.11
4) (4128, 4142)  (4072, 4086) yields 1.05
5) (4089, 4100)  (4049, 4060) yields 0.95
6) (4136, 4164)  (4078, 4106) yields 1.10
